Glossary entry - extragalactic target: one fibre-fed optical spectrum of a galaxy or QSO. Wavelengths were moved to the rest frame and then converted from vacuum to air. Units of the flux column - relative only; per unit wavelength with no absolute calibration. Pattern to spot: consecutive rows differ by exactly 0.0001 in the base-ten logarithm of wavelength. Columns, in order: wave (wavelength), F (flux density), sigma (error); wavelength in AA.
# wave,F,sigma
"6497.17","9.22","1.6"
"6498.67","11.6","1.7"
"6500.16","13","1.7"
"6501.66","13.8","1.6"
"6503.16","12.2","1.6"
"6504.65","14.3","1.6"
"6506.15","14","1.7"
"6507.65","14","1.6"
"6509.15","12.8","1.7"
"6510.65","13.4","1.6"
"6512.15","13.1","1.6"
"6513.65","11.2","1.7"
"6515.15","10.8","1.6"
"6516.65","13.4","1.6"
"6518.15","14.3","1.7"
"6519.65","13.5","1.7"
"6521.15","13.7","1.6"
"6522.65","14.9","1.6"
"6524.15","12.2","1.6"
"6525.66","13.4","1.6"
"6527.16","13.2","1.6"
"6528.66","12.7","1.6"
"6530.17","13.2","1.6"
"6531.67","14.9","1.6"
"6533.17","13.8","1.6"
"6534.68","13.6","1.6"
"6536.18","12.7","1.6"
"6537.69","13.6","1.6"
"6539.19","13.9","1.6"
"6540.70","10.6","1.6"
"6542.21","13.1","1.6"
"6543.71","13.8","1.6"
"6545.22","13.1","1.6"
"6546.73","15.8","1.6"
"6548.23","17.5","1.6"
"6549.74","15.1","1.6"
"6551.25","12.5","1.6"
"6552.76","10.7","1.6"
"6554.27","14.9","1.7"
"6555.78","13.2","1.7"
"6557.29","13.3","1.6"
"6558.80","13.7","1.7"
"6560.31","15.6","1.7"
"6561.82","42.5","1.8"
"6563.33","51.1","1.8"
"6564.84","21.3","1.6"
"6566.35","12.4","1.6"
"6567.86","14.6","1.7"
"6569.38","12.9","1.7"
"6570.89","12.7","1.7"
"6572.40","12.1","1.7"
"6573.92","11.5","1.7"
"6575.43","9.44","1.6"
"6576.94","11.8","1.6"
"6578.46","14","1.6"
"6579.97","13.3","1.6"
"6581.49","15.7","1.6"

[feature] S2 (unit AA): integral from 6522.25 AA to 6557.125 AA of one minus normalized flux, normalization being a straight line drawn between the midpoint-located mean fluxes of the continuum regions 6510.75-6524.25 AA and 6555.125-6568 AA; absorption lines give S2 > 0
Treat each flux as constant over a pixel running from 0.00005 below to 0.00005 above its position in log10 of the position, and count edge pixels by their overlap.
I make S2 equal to 7.9 AA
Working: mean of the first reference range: 13.1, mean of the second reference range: 22.4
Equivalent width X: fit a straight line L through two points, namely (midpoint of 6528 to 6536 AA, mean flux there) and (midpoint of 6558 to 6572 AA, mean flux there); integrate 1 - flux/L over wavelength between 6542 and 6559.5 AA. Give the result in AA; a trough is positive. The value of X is 4.0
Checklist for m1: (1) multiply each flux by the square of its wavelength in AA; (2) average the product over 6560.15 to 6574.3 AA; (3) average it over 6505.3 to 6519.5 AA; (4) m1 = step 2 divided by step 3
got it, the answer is 1.6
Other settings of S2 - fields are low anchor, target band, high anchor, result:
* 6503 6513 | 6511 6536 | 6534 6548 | 0.5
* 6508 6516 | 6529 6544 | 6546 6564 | 2.8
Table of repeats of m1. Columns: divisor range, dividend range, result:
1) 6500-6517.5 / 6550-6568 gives 1.54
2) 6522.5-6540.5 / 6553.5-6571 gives 1.52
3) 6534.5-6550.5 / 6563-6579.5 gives 1.14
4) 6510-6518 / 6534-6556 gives 1.10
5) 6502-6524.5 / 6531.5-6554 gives 1.04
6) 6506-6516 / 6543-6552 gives 1.17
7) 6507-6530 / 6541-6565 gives 1.42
